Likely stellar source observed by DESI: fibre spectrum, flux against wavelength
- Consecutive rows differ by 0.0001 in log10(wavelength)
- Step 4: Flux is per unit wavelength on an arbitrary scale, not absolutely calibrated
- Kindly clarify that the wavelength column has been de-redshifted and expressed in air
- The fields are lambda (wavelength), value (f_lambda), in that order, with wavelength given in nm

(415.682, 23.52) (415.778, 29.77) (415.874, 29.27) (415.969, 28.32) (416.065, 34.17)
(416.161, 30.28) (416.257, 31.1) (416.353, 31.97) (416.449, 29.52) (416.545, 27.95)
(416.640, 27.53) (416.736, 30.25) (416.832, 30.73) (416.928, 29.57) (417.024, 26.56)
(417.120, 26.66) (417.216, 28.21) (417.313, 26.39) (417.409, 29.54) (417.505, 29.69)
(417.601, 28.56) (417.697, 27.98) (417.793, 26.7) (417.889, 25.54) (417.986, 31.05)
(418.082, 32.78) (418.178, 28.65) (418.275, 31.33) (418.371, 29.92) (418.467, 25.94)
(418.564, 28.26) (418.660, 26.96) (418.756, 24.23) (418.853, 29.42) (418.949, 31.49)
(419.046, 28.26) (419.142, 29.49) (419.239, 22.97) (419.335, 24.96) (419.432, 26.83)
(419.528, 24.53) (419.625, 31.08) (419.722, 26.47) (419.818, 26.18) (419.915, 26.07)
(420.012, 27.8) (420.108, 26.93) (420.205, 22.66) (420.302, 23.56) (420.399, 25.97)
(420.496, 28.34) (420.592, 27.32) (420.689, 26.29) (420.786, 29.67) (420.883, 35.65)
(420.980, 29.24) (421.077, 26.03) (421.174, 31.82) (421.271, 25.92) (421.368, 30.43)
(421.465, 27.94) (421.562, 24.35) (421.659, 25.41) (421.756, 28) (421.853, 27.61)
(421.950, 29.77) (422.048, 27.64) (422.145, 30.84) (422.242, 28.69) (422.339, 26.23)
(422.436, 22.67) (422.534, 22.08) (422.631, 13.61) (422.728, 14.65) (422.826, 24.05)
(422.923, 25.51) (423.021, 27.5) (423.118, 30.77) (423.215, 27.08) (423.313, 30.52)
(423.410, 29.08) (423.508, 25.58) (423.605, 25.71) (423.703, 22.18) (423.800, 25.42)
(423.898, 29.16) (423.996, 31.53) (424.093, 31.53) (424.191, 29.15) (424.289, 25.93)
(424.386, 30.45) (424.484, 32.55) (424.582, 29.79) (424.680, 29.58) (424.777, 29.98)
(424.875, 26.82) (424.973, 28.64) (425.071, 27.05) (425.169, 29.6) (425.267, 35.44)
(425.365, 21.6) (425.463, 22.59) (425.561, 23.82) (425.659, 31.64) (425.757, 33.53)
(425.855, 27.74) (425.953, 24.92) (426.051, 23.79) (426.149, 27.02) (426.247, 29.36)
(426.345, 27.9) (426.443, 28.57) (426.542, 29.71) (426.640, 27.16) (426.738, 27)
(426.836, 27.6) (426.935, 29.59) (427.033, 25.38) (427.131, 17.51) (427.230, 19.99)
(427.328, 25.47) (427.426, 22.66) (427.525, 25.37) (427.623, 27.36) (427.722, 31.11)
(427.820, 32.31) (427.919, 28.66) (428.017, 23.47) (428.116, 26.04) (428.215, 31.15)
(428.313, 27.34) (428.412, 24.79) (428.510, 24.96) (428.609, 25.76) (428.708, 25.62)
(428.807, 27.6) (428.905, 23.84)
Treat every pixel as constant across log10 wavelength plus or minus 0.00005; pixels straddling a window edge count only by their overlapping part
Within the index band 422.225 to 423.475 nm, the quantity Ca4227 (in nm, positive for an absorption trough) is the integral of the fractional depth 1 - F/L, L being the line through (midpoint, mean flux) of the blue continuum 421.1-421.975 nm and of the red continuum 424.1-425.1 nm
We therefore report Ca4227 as 0.16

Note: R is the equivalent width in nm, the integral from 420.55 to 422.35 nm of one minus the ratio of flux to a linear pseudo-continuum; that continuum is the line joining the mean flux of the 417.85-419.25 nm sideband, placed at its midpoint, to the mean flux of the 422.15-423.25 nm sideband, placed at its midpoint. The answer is -0.208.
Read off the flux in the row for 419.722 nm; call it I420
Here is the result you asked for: 26.47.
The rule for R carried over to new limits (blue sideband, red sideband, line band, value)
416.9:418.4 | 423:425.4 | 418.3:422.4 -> 0.152 nm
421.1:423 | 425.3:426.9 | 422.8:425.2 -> -0.165 nm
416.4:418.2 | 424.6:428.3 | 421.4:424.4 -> 0.144 nm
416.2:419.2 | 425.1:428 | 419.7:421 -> 0.044 nm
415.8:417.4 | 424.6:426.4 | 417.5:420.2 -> 0.111 nm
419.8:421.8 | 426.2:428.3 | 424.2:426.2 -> -0.083 nm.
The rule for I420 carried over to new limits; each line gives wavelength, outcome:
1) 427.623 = 27.36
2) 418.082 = 32.78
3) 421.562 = 24.35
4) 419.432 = 26.83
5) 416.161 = 30.28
